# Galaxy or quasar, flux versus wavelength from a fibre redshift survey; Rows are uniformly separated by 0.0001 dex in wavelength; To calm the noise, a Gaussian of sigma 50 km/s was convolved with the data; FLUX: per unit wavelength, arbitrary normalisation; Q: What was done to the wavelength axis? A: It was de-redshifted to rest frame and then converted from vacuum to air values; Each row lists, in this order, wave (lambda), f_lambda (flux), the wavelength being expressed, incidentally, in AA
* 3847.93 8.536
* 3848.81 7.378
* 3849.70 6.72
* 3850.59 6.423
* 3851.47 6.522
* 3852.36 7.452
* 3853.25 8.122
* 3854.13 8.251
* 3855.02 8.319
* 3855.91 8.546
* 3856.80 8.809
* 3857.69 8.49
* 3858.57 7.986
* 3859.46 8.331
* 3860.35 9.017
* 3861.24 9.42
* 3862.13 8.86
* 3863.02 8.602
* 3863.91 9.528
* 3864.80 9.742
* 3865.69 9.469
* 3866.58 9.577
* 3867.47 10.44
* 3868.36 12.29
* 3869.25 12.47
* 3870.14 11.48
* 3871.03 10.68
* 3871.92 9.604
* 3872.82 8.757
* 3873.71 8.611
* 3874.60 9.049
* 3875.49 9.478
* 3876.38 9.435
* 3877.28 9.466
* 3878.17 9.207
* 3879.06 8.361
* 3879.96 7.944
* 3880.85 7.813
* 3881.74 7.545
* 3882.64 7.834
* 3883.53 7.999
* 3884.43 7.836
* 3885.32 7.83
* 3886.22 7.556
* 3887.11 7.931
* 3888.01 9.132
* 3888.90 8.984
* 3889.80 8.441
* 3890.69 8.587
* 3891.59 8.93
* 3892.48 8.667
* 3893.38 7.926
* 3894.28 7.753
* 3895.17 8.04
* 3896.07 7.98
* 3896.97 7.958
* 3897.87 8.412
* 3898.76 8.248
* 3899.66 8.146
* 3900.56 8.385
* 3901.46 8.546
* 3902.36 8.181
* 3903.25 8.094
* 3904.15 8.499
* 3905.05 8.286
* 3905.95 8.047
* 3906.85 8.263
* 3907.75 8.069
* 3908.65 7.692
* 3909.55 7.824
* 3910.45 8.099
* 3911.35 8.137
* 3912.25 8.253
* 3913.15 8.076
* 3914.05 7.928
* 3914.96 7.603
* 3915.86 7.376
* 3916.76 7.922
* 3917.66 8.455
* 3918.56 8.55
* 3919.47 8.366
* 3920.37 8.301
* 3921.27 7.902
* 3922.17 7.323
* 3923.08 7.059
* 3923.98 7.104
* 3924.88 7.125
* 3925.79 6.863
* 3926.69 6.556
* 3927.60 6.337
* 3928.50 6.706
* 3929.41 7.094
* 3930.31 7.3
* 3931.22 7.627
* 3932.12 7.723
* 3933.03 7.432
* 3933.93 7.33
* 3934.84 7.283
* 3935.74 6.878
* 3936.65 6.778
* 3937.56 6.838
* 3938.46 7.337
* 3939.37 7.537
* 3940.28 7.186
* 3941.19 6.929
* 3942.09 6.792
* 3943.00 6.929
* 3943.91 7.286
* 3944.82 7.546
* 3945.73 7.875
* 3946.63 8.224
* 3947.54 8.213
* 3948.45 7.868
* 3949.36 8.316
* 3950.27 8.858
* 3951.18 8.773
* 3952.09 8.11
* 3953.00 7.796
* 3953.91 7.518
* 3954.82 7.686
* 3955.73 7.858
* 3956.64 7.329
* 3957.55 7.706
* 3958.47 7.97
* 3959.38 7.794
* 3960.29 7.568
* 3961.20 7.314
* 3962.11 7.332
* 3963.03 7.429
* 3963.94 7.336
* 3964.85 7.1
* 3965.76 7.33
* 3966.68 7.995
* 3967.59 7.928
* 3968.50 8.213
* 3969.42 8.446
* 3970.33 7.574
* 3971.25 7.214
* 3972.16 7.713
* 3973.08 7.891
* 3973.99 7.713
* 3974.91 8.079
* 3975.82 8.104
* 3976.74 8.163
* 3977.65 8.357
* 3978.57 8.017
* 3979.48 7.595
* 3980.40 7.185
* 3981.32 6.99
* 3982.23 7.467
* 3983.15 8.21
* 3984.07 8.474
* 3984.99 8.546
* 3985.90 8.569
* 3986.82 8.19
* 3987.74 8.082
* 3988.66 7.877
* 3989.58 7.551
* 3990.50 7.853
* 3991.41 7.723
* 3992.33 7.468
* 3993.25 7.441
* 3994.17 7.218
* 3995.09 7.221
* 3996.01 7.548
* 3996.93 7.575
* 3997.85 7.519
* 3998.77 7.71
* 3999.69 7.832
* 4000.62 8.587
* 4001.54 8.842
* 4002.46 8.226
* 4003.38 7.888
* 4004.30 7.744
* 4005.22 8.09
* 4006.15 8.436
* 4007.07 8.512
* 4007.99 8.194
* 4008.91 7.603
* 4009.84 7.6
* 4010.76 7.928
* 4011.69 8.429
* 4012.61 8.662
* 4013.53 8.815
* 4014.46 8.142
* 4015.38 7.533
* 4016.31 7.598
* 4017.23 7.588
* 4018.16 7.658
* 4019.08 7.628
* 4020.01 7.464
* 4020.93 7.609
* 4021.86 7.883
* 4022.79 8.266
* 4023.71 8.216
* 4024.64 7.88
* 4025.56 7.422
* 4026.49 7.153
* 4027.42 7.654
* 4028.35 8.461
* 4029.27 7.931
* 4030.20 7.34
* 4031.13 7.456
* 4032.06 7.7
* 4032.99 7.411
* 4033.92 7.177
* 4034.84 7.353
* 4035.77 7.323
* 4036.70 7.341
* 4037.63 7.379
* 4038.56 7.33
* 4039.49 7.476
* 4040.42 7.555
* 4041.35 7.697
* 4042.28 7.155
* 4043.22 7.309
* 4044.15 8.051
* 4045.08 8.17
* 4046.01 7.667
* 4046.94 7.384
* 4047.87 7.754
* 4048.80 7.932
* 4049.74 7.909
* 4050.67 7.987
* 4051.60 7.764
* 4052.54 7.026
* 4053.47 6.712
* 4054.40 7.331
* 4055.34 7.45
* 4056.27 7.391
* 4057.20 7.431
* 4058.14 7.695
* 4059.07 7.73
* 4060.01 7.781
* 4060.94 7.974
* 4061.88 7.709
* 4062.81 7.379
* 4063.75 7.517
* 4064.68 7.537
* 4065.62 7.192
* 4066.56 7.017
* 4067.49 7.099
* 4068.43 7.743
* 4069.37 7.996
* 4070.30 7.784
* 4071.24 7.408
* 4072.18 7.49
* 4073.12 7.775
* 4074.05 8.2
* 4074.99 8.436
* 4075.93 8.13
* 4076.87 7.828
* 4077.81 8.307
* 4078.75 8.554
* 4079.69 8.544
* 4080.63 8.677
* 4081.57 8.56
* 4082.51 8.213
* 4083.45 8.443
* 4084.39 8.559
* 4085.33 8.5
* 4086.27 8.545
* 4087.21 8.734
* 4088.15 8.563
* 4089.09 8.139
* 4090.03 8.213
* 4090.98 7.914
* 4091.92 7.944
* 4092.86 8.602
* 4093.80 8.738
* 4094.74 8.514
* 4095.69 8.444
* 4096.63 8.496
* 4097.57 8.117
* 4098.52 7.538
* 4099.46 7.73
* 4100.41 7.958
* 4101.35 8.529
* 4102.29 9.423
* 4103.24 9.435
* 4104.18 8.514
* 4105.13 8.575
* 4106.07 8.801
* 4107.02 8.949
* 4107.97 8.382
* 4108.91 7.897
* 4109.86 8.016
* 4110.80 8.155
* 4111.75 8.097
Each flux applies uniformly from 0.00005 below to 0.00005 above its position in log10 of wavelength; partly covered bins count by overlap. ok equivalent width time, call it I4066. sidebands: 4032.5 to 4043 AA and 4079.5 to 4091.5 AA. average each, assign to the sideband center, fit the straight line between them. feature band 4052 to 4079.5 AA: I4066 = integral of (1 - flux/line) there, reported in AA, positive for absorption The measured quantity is 1.2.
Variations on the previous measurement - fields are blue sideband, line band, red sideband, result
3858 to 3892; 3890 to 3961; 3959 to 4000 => 5.5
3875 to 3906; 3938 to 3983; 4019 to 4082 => 1.9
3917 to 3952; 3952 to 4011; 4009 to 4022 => -0.7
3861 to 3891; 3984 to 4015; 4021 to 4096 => 0.9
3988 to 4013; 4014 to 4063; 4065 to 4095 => 2.4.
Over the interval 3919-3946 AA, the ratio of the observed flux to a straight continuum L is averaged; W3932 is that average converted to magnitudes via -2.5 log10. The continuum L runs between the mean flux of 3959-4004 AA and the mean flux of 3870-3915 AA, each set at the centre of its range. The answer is 0.13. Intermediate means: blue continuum 8.41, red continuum 7.8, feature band 7.24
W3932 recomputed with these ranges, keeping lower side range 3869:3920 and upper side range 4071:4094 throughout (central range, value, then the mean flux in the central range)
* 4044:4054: 0.09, 7.66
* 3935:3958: 0.11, 7.61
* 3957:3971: 0.10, 7.66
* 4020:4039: 0.10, 7.61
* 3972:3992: 0.06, 7.93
